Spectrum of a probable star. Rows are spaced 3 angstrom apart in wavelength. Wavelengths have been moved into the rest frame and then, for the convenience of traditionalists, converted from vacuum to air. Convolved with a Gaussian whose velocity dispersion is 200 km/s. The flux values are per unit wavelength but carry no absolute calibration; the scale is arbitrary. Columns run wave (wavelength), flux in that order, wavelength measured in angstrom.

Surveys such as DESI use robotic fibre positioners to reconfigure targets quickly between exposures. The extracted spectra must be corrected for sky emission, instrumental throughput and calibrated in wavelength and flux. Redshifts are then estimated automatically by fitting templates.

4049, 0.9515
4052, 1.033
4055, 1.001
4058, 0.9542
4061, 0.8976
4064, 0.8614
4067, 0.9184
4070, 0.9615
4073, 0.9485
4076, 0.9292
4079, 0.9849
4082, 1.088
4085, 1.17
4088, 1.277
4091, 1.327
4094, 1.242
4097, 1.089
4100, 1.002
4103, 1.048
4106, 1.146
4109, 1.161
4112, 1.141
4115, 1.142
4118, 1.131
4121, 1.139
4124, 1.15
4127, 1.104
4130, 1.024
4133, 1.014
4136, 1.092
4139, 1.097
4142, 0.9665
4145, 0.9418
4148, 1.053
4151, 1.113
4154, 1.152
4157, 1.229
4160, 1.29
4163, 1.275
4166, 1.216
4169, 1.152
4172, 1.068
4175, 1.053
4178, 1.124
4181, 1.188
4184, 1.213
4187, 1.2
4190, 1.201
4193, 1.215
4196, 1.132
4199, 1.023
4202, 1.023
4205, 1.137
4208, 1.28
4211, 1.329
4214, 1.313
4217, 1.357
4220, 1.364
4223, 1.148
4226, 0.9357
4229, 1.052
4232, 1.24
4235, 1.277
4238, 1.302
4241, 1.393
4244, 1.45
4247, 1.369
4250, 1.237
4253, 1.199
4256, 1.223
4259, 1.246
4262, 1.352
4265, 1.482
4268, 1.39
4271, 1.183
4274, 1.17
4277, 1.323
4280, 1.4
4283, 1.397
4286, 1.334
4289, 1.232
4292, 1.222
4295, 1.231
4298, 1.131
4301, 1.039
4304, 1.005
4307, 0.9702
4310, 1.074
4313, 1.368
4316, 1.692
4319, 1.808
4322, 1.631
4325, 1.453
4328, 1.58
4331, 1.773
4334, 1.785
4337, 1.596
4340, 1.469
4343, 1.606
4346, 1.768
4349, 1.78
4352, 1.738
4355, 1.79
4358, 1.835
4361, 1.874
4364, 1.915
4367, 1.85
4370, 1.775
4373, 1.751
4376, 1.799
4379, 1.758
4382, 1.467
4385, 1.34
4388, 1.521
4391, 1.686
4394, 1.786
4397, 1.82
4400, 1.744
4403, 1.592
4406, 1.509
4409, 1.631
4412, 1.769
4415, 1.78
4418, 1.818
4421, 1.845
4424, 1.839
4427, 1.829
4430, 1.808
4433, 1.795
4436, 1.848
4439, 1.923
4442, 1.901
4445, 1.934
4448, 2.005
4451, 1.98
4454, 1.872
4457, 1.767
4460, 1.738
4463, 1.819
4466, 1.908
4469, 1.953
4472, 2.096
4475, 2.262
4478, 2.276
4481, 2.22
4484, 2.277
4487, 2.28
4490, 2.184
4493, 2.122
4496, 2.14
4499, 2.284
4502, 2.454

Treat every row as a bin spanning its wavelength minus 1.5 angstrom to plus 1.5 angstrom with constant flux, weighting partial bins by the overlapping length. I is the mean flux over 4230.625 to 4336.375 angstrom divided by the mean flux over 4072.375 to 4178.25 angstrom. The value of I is 1.21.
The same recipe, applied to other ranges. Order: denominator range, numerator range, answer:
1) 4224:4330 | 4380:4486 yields 1.42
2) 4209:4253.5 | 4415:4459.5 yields 1.47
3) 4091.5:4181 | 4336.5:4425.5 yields 1.53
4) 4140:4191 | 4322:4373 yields 1.51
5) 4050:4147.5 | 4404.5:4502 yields 1.85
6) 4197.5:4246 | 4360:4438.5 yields 1.42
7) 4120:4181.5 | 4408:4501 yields 1.77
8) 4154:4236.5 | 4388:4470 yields 1.52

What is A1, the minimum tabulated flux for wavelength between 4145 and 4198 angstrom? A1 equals 0.9418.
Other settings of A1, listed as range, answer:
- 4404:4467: 1.509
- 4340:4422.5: 1.34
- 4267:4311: 0.9702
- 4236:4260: 1.199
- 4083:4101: 1.002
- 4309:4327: 1.074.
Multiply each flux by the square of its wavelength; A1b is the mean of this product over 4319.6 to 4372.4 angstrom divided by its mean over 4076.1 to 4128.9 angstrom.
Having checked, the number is 1.71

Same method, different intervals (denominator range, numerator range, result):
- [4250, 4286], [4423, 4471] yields 1.56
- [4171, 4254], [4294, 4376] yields 1.38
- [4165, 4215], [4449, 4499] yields 2.02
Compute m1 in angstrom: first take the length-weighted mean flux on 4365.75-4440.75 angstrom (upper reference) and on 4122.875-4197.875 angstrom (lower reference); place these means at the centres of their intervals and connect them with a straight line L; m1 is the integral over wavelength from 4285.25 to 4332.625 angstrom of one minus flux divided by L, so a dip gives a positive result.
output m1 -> 4.86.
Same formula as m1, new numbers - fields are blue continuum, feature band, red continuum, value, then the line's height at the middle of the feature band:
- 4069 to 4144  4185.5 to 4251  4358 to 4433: 5.66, 1.34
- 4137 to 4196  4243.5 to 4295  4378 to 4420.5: 2.63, 1.37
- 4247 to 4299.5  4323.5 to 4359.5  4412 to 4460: -3.72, 1.52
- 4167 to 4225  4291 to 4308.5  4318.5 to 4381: 5.11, 1.55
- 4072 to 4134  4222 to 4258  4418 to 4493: 5.21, 1.45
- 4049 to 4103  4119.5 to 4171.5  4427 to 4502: 4.16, 1.21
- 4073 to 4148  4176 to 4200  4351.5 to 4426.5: 2.07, 1.27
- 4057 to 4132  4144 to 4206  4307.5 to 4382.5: 5.87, 1.27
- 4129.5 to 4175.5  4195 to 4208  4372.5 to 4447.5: 1.39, 1.23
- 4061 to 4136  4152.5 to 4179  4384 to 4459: 1.08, 1.22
